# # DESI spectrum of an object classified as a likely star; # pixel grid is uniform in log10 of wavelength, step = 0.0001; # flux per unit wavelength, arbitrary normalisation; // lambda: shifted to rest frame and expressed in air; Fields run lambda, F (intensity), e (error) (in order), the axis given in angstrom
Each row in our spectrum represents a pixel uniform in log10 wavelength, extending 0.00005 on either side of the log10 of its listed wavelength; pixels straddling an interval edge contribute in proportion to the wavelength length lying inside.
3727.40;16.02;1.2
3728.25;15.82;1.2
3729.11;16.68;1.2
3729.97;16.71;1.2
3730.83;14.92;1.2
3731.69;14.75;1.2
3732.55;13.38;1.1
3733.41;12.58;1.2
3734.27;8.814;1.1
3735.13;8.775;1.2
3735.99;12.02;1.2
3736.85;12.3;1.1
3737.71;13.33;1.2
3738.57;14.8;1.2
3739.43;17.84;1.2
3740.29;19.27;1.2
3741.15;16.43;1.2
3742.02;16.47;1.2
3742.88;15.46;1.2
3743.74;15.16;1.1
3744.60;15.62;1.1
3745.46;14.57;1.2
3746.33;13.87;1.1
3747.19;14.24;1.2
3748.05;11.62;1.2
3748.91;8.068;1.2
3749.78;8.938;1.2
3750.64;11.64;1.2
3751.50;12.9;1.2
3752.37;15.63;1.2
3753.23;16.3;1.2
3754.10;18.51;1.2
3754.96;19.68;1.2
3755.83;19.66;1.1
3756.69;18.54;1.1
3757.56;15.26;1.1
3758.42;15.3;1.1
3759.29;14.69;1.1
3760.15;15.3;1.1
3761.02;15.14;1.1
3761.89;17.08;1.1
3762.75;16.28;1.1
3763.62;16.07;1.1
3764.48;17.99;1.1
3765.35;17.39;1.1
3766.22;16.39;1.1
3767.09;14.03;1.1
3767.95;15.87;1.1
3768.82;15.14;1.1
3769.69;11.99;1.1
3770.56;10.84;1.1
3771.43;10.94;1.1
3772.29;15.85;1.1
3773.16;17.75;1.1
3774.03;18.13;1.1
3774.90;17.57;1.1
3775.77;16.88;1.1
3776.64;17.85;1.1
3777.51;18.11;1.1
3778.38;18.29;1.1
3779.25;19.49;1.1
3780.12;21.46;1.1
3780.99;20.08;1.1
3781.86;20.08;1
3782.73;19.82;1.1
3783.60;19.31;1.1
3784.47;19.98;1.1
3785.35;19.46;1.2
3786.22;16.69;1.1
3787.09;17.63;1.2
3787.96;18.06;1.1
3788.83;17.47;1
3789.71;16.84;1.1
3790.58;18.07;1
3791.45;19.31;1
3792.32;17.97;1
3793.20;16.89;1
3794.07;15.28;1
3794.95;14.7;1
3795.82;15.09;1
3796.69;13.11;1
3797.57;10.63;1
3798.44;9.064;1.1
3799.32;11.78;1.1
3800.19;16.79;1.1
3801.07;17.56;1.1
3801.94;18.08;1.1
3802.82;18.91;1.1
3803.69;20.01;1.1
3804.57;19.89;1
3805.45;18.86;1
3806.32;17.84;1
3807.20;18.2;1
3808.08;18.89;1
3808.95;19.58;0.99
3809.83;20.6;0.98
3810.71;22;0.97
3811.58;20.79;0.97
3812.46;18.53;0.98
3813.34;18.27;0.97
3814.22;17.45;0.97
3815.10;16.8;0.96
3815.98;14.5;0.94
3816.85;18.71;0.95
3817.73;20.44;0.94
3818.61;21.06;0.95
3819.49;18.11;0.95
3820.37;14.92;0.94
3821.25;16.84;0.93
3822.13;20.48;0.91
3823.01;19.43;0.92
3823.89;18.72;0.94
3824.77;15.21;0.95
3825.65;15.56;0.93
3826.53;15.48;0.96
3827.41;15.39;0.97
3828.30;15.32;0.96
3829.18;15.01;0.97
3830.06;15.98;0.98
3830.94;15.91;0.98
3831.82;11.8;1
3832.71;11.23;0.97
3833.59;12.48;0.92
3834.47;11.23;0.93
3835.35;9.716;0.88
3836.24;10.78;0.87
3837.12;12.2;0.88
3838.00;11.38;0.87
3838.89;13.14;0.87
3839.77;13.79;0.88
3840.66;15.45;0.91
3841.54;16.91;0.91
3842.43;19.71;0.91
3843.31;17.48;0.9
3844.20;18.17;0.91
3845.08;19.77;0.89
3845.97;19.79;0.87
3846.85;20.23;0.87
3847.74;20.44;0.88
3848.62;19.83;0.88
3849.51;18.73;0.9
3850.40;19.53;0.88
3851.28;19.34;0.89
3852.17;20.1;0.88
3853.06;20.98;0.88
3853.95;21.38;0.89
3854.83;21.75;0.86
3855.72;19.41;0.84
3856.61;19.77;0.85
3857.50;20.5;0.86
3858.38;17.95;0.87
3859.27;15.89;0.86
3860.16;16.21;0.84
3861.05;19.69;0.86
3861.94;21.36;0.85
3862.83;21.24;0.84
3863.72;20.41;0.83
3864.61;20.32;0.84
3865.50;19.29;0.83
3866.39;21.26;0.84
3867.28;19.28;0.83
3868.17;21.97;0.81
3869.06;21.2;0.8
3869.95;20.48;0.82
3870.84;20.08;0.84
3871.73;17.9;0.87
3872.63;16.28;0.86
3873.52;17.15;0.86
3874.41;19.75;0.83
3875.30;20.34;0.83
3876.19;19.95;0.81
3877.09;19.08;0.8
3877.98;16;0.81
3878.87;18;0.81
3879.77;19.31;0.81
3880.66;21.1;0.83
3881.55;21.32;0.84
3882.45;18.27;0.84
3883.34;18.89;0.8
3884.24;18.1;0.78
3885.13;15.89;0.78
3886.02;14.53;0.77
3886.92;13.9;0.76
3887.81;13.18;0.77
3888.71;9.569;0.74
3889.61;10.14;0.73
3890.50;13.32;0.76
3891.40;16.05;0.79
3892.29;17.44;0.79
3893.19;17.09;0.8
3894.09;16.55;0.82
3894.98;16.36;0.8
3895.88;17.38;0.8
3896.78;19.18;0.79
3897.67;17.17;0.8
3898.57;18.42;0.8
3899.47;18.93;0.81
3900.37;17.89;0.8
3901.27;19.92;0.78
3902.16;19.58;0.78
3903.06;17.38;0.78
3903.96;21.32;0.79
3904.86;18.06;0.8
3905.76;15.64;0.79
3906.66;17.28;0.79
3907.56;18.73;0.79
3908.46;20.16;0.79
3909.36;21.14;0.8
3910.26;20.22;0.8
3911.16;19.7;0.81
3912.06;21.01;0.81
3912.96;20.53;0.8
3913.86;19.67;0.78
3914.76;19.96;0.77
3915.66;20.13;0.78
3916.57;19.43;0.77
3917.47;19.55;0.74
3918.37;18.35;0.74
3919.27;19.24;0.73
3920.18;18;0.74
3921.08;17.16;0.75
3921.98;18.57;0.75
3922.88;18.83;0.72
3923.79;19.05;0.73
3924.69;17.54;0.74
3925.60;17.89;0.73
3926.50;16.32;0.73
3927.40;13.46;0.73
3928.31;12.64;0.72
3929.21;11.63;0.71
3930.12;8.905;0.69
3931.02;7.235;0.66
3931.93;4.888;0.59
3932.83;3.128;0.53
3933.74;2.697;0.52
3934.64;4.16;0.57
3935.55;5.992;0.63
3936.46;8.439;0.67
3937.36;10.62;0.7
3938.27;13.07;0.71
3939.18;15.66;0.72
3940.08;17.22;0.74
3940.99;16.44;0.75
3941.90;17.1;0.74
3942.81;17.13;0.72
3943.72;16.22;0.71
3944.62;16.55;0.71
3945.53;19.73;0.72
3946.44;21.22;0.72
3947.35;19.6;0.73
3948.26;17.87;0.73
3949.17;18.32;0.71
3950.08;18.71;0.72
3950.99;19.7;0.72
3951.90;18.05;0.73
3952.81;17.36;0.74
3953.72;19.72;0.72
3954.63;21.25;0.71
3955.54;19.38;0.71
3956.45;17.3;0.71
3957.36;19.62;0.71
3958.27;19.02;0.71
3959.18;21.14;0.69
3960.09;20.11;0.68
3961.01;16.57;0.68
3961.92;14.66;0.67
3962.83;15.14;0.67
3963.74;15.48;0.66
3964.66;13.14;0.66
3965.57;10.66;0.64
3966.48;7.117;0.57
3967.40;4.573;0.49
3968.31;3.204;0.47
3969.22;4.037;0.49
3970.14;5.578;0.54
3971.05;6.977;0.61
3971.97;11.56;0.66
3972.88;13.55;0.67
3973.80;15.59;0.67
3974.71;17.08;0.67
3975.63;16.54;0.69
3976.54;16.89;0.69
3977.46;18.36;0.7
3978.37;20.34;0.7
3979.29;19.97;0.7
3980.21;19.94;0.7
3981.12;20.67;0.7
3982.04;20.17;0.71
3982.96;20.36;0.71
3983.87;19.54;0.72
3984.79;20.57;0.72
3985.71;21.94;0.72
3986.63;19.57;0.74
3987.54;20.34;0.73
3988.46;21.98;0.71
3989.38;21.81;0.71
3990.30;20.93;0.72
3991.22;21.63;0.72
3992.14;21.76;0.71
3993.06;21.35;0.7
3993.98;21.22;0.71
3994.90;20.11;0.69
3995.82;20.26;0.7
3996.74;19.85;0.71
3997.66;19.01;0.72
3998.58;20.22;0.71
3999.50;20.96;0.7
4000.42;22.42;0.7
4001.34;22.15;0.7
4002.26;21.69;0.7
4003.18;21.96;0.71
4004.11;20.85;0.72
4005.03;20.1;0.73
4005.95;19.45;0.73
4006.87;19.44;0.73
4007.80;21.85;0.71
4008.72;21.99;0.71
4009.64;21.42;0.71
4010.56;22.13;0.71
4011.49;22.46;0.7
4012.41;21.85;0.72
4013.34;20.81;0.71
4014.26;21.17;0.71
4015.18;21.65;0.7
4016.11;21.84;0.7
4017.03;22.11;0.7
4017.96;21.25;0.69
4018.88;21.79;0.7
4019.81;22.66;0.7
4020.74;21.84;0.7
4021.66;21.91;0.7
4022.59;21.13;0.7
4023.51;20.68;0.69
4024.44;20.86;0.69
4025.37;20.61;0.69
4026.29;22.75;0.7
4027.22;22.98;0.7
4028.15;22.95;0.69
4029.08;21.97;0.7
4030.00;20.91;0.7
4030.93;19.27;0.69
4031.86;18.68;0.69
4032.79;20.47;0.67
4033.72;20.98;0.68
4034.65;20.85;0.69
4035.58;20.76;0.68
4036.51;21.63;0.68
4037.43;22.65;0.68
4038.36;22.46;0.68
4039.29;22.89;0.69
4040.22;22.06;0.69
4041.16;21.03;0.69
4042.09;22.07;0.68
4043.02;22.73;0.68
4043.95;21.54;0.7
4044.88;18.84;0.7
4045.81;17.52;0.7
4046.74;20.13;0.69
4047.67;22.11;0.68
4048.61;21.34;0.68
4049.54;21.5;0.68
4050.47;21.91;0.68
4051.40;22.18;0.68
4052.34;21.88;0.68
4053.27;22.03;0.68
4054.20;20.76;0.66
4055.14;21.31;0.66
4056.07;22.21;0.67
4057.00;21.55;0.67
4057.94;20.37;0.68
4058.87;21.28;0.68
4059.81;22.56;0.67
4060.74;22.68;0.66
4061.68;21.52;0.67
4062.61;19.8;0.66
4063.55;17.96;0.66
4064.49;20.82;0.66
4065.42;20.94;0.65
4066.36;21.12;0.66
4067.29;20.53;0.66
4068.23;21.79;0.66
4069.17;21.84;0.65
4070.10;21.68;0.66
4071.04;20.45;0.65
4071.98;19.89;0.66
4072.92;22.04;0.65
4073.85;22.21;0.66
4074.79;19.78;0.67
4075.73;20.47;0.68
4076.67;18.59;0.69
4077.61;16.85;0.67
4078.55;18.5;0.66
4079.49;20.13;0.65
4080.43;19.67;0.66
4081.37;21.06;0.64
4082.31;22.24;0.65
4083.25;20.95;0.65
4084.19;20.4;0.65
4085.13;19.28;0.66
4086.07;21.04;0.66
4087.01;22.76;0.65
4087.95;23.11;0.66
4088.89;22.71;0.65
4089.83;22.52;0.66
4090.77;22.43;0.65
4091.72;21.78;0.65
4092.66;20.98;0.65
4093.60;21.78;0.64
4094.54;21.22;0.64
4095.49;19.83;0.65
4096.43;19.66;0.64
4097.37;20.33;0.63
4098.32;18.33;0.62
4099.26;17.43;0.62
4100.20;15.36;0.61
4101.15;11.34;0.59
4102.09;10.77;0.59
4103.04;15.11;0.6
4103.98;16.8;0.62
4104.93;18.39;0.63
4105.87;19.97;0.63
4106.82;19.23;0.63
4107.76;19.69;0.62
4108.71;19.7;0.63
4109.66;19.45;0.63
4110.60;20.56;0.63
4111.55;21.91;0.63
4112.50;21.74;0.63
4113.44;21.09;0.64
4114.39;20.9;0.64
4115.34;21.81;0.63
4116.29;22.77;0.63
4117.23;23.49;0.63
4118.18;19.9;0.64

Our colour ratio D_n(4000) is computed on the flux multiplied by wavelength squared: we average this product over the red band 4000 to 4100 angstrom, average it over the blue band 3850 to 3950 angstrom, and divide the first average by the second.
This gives 1.32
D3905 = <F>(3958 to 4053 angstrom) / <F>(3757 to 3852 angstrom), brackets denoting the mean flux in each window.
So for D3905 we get 1.16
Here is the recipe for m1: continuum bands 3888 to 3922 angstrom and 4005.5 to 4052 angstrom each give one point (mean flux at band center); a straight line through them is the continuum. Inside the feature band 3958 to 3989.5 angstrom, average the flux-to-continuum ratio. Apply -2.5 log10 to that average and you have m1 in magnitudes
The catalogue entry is 0.254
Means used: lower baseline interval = 18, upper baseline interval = 21.4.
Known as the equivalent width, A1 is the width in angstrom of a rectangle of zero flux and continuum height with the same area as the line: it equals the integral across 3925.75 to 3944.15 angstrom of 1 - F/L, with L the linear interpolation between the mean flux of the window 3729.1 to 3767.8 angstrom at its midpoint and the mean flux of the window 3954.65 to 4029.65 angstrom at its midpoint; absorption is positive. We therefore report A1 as 6.88 angstrom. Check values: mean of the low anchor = 14.9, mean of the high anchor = 18.9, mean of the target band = 11.3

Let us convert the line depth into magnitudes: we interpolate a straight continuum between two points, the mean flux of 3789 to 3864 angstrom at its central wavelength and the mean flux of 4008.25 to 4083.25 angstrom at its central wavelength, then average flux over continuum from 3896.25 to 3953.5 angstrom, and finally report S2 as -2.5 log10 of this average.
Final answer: 0.15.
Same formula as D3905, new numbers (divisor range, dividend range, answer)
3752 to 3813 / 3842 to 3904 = 1.08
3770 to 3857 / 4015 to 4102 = 1.21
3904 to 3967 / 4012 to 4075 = 1.32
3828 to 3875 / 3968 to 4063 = 1.14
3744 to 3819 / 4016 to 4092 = 1.27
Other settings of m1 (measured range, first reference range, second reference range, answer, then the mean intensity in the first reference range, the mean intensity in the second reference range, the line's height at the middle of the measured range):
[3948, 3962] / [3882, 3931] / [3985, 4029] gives 0.02 mag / 17.2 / 21.3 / 19.2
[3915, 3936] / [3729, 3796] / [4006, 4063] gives 0.36 mag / 15.9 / 21.4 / 19.2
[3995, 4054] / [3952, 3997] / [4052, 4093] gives -0.12 mag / 17.1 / 21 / 19.1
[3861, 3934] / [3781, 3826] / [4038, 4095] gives 0.09 mag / 17.7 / 21.1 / 18.9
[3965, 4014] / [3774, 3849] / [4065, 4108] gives 0.04 mag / 17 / 19.8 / 18.9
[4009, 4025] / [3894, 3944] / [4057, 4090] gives -0.14 mag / 16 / 20.8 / 19.1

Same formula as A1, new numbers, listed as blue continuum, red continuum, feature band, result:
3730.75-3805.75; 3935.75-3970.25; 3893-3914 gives -4.26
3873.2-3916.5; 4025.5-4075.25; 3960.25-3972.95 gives 5.98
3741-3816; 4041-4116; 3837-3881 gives -3.16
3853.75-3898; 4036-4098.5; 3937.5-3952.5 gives 1.32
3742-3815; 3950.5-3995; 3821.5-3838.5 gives 2.34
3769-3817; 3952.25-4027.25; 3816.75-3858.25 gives 1.56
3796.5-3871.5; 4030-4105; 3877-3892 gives 1.65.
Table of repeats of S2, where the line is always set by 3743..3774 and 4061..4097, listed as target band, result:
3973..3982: 0.041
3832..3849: 0.077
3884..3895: 0.185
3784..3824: -0.114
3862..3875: -0.166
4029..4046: -0.053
